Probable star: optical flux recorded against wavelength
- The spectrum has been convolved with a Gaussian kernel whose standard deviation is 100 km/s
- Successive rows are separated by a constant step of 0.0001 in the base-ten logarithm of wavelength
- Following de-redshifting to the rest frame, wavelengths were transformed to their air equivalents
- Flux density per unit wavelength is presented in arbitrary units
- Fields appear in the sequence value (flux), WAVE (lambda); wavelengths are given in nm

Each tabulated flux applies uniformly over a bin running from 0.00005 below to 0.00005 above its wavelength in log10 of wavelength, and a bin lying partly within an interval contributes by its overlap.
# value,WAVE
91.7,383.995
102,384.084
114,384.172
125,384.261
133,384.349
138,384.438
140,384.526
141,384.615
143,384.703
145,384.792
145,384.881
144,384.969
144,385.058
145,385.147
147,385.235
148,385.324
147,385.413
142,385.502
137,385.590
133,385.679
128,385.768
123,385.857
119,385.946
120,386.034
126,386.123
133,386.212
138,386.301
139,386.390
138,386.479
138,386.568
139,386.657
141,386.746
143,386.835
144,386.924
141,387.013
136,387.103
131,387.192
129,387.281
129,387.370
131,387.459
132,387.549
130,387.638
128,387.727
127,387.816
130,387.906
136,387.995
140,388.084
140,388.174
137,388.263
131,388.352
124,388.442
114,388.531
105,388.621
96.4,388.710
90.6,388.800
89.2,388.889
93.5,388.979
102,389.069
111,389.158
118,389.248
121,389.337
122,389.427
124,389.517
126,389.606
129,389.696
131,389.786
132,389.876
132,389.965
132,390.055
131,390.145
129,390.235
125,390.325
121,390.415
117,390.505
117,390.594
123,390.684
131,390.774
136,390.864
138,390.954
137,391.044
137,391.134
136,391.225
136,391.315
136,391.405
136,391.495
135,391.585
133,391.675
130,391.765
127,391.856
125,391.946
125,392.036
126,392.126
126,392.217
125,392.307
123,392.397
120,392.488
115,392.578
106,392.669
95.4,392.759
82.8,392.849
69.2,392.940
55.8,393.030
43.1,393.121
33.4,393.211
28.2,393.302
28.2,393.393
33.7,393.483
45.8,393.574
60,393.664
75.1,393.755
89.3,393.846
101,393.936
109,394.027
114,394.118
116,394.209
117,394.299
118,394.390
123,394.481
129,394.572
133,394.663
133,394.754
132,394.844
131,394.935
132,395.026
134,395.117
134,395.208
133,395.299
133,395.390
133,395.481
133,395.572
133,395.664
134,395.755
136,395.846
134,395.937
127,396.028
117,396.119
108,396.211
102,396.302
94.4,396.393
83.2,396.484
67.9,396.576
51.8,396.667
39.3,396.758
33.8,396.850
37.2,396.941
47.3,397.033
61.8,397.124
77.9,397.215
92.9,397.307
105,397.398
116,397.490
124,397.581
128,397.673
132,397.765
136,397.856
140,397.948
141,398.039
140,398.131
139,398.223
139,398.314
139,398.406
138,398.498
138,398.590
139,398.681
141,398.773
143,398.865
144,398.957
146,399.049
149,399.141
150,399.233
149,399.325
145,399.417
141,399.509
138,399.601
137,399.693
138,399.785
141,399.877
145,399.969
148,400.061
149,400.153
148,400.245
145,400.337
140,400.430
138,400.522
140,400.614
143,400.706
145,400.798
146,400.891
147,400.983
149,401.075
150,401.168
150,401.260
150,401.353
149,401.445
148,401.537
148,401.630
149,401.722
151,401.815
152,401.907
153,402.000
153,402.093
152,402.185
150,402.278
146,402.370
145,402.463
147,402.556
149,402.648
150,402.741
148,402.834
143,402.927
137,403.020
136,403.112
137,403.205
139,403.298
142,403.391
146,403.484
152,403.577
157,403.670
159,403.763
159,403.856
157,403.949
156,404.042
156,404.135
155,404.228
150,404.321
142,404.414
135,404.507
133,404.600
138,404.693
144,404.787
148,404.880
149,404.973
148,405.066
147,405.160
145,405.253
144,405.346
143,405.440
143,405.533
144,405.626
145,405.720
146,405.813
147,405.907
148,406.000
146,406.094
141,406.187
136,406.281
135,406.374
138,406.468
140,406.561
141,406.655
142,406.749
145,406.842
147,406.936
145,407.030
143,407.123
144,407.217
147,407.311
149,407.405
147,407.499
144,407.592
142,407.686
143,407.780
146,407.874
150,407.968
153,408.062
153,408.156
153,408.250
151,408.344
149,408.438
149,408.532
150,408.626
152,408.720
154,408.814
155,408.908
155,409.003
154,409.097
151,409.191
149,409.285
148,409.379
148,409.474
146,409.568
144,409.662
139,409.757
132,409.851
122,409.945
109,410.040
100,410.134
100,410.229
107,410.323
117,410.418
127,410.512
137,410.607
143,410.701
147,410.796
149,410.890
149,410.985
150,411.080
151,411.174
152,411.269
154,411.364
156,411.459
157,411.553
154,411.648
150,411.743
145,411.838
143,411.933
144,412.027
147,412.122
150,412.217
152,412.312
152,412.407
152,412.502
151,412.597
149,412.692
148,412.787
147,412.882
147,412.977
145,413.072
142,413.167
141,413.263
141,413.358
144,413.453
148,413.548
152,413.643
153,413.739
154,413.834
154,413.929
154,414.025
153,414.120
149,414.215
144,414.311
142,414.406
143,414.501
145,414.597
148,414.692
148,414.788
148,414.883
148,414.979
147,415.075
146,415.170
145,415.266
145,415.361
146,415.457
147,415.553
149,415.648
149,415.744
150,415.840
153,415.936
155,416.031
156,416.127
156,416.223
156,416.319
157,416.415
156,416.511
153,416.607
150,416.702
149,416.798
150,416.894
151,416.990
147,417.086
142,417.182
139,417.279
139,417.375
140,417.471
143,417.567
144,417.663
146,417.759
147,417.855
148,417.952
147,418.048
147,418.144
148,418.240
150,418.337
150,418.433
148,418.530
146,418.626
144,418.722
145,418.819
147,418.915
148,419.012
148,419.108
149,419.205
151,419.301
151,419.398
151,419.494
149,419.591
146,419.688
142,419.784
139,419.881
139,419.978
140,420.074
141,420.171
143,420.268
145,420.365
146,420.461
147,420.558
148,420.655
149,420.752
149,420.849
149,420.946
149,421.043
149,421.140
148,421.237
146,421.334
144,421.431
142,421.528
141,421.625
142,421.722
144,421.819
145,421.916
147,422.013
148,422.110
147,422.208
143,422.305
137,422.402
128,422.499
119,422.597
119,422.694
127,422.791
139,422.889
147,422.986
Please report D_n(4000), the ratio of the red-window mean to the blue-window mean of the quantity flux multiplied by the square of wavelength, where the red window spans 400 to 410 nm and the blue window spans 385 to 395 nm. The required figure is 1.3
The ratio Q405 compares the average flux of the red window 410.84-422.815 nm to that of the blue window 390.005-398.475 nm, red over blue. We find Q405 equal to 1.34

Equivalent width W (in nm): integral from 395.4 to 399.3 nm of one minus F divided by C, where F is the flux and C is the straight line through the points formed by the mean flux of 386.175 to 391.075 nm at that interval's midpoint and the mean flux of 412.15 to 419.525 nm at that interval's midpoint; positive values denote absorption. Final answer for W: 0.55 nm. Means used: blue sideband 127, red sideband 148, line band 115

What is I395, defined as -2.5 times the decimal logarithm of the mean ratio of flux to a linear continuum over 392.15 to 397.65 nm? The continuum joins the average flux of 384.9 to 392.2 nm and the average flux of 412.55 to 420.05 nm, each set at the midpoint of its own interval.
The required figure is 0.34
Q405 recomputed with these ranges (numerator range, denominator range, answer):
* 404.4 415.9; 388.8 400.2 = 1.25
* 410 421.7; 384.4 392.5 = 1.12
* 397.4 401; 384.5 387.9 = 1.03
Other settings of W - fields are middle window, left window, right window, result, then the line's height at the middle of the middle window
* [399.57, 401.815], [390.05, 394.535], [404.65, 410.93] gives -0.34 nm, 126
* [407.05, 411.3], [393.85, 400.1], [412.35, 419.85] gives -0.13 nm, 138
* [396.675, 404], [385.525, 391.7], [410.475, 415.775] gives 0.11 nm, 137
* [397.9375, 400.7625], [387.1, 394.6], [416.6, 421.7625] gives -0.44 nm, 123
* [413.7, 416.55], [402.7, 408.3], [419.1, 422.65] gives -0.10 nm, 145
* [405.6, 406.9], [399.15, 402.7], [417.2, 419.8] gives 0.04 nm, 146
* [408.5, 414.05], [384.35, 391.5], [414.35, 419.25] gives 0.01 nm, 144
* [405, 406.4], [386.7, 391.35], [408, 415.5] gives -0.04 nm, 140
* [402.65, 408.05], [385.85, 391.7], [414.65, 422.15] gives -0.27 nm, 139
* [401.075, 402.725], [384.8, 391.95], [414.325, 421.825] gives -0.14 nm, 138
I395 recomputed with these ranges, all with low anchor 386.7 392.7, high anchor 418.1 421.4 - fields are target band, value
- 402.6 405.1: -0.09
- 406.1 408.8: -0.06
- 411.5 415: -0.05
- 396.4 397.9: 0.49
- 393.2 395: 0.35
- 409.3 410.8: 0.09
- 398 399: -0.06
